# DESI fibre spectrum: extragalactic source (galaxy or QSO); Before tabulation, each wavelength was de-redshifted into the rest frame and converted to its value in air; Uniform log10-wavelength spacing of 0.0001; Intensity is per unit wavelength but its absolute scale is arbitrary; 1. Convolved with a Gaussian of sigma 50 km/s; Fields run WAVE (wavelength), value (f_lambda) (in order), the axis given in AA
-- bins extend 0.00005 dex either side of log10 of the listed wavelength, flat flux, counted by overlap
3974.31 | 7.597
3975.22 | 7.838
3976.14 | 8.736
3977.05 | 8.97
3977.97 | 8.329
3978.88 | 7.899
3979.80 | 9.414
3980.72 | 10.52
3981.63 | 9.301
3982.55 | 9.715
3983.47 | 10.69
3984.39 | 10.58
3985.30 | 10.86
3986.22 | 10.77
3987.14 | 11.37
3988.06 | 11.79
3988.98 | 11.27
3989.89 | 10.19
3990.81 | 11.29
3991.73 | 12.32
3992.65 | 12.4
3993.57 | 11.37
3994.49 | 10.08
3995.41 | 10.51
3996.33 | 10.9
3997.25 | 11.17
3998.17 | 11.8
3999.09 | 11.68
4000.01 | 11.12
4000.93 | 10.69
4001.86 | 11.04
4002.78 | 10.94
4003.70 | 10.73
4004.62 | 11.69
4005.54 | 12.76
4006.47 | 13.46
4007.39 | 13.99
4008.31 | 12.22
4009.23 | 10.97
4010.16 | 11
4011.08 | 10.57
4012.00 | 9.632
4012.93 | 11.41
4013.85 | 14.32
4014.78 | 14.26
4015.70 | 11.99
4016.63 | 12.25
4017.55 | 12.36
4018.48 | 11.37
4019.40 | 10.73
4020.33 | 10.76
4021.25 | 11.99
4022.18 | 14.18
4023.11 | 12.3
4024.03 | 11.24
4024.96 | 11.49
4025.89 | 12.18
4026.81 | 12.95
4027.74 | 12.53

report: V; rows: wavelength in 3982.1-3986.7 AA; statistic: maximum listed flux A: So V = 10.86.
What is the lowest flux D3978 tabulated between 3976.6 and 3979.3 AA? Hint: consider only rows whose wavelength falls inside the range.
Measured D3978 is 7.899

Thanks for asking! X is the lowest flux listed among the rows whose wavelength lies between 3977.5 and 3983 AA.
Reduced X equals 7.899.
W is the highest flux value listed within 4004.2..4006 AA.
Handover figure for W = 12.76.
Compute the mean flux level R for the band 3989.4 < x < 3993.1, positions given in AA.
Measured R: 11.6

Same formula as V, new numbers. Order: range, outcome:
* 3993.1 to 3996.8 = 11.37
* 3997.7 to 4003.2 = 11.8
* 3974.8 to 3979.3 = 8.97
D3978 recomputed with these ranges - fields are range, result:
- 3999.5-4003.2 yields 10.69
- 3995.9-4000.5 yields 10.9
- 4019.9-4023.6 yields 10.76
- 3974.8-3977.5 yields 7.838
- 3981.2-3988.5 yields 9.301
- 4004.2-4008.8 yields 11.69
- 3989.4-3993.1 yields 10.19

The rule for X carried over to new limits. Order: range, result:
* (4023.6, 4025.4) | 11.24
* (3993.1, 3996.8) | 10.08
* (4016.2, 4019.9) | 10.73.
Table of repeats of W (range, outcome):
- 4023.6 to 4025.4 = 11.49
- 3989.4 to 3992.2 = 12.32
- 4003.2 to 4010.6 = 13.99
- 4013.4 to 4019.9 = 14.32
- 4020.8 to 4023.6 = 14.18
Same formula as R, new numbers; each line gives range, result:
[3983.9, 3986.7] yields 10.7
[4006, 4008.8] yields 13.2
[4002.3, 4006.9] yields 11.9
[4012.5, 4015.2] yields 13.3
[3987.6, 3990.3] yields 11.1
